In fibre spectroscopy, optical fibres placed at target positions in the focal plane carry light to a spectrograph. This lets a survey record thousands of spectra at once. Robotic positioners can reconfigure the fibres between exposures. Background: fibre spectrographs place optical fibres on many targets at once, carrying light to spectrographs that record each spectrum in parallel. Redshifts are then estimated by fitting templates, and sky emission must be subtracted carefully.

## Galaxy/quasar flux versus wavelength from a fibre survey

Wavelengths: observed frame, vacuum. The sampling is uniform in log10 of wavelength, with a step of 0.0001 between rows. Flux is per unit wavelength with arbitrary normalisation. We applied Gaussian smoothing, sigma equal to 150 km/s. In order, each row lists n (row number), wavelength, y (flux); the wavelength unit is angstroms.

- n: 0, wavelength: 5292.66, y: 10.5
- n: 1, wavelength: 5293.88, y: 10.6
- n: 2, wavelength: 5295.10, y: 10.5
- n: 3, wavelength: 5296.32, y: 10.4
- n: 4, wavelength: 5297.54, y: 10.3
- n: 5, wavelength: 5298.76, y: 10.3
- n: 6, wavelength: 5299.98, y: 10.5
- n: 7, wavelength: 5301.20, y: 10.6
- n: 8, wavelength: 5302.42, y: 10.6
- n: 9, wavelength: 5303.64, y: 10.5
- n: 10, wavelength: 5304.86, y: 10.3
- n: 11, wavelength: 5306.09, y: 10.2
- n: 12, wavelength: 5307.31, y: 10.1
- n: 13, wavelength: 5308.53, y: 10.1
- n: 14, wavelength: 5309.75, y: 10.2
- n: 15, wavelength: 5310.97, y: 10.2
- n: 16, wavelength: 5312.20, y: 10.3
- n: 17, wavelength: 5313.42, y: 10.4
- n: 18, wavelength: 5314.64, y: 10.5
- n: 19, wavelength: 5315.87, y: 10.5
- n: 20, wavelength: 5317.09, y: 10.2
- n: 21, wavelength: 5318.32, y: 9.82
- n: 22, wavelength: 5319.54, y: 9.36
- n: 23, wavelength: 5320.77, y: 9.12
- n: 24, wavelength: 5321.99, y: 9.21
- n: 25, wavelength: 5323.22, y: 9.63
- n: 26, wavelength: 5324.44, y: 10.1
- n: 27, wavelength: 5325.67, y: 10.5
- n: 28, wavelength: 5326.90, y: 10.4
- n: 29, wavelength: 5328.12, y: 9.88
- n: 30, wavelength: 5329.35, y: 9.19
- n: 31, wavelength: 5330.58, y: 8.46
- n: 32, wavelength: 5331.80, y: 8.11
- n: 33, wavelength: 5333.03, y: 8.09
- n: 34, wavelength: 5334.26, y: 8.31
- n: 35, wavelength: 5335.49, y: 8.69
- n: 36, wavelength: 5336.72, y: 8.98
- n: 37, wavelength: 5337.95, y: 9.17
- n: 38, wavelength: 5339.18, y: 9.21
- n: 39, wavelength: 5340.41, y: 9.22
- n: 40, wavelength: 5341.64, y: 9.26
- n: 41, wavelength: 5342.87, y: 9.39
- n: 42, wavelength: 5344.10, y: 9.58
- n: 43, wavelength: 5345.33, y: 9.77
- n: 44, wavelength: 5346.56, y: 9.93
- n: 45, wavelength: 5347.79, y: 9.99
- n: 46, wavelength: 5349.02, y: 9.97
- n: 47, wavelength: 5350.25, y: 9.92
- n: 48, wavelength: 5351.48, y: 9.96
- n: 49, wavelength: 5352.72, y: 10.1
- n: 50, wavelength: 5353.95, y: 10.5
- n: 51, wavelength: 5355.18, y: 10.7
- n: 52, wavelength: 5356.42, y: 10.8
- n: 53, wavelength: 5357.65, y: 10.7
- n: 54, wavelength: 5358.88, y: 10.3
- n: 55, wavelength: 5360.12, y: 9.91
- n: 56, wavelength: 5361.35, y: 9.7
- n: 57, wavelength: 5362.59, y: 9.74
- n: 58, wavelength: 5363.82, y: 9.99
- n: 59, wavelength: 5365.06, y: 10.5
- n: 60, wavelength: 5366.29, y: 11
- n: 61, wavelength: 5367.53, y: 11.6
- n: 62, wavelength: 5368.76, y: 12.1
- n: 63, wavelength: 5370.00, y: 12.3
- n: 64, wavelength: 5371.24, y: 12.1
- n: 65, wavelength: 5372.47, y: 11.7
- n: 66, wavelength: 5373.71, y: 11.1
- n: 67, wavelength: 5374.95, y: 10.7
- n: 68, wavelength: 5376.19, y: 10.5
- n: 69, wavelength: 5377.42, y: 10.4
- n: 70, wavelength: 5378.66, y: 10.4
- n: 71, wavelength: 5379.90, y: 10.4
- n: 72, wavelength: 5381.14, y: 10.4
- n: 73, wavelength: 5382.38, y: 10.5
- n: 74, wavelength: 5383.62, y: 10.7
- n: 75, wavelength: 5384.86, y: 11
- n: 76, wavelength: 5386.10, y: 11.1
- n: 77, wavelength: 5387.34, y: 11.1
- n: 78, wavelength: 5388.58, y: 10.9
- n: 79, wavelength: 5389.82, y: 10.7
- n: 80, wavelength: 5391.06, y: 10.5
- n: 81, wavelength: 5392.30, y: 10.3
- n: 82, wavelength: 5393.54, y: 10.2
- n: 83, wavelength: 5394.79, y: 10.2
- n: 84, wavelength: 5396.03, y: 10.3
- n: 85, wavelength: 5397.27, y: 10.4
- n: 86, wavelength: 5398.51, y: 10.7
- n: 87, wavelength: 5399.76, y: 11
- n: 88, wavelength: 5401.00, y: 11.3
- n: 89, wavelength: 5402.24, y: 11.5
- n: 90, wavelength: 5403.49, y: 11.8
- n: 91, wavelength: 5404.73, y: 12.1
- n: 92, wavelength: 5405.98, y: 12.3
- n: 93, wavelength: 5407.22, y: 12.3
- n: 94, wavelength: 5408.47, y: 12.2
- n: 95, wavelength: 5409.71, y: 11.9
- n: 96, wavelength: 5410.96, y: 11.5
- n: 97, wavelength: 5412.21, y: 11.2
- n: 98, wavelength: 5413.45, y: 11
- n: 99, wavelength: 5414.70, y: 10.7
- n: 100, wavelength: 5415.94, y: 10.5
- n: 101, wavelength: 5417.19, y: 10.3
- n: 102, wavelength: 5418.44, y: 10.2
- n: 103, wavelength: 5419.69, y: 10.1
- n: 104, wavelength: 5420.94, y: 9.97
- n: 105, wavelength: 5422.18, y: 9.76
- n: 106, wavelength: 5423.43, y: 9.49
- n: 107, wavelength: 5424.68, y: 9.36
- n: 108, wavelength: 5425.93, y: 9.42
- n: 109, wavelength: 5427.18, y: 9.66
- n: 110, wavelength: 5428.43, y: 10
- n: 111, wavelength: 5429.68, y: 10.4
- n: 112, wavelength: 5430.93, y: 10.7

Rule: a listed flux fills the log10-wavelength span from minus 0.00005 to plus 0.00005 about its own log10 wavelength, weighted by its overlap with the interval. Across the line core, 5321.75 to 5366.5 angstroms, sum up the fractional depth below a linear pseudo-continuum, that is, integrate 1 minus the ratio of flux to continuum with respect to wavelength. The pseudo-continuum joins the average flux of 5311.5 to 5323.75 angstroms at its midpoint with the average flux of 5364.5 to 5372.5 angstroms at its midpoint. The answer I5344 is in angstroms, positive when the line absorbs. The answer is 4.6 angstroms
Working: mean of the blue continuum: 9.9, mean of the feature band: 9.69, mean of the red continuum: 11.6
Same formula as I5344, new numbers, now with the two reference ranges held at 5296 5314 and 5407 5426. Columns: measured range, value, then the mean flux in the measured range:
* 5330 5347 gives 2.3 angstroms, 9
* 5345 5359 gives 0.3 angstroms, 10.2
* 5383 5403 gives -0.4 angstroms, 10.8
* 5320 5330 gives 0.6 angstroms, 9.74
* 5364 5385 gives -1.0 angstroms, 11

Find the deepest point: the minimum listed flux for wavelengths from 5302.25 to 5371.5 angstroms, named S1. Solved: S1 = 8.09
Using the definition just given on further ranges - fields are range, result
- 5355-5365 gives 9.7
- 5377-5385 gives 10.4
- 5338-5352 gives 9.21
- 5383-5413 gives 10.2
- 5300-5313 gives 10.1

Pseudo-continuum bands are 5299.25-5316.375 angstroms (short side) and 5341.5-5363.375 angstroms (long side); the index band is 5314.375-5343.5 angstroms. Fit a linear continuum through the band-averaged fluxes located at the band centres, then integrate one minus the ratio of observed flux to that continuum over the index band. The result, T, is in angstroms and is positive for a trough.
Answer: 2.4 angstroms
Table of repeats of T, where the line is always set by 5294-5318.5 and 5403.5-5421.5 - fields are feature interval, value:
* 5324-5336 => 1.6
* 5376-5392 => 0.4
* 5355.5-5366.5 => 0.5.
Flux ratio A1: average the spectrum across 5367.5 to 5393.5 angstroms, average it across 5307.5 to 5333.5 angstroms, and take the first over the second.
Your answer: 1.1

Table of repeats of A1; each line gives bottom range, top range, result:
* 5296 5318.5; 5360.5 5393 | 1.05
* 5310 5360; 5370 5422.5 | 1.12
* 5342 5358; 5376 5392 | 1.06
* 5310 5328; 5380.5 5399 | 1.06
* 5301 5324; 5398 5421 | 1.11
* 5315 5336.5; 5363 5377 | 1.19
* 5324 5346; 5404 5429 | 1.16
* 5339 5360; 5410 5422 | 1.06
